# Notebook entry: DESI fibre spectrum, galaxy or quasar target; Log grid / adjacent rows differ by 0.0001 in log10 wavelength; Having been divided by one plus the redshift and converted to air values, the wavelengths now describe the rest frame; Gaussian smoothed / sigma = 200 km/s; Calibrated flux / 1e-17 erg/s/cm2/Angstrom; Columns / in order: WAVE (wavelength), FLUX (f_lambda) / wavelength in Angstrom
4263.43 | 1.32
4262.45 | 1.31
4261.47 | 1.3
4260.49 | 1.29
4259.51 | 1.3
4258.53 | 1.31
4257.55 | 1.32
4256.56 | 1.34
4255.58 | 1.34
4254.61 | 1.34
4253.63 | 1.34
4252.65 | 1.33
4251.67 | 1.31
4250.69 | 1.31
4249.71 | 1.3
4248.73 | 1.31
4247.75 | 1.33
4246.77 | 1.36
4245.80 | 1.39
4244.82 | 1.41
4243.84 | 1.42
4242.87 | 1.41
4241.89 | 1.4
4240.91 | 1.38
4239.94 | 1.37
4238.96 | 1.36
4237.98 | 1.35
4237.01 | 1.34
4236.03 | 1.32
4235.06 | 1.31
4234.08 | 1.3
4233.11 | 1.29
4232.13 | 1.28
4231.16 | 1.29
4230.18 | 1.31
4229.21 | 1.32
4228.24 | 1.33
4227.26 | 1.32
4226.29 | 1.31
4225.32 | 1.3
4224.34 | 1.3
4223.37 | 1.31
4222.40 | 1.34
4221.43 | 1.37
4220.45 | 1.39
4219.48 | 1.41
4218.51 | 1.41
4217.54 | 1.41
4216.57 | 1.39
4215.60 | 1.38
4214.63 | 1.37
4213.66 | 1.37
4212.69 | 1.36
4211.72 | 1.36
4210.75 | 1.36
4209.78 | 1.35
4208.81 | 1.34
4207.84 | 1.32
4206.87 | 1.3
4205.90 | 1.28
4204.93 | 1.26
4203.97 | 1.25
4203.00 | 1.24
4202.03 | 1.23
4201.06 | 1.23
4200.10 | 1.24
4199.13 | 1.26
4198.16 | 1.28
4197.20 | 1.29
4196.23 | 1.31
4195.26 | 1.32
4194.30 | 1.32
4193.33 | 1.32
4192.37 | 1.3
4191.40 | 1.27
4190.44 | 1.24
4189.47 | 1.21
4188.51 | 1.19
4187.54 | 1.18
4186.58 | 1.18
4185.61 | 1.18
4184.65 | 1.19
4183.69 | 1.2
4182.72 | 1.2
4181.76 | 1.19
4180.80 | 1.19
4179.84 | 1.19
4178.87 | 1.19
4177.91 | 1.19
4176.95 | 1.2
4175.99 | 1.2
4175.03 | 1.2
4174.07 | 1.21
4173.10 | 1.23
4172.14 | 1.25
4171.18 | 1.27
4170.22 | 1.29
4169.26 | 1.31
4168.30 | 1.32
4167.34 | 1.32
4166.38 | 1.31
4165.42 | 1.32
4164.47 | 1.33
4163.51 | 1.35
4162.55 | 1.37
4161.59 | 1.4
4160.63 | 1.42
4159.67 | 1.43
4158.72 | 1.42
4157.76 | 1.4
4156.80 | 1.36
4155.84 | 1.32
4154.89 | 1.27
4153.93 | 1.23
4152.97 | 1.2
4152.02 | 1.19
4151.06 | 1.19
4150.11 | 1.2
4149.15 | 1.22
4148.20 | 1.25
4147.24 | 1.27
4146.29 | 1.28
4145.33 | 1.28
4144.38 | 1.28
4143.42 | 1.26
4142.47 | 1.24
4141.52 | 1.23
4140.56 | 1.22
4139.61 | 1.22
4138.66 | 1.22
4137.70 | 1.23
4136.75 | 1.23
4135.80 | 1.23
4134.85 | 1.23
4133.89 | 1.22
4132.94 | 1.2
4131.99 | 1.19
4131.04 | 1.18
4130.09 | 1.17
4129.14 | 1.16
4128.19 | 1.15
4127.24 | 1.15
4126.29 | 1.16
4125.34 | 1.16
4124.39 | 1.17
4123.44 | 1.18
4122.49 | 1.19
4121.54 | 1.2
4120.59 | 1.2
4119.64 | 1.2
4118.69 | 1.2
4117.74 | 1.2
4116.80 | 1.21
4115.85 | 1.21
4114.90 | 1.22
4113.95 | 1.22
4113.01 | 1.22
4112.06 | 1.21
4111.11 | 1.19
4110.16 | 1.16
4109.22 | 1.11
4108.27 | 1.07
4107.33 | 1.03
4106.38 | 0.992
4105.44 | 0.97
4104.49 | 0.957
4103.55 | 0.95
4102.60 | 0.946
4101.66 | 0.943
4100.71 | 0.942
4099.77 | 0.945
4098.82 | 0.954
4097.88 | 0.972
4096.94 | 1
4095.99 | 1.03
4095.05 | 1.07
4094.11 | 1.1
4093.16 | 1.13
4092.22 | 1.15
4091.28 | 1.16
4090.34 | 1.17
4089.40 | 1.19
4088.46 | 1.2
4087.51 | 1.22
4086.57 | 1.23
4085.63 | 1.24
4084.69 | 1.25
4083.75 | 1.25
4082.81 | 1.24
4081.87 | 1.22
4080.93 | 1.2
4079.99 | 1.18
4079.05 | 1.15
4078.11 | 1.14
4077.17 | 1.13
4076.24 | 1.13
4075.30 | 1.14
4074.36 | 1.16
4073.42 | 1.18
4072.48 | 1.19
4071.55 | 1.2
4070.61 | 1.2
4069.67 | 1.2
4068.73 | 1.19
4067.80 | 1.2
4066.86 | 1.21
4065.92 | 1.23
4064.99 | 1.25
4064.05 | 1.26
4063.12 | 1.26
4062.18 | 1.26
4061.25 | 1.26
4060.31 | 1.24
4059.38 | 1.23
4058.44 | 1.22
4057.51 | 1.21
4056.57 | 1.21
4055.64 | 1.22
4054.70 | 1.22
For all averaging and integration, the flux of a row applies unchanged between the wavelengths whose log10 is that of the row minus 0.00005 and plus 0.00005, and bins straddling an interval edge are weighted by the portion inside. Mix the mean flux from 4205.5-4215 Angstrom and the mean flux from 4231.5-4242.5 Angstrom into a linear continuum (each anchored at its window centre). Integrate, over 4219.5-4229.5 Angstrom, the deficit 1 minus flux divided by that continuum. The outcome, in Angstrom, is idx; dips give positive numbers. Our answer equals 0.04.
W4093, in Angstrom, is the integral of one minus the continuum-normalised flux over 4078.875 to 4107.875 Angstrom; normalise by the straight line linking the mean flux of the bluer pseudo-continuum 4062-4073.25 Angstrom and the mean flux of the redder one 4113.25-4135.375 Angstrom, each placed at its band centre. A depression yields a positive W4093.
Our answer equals 2.7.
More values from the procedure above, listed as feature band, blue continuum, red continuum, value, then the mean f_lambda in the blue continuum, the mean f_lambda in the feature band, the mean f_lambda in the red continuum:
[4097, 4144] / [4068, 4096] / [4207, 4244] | 3.14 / 1.18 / 1.14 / 1.35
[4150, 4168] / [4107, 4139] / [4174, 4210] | -1.55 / 1.18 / 1.32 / 1.24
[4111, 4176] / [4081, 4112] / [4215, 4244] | -3.40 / 1.1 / 1.25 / 1.35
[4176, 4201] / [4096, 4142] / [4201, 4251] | 0.66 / 1.13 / 1.23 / 1.34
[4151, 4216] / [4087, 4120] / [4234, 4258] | -2.17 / 1.1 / 1.28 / 1.35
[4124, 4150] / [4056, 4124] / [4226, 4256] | -0.07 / 1.15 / 1.21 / 1.34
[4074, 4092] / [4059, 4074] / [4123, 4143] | 0.40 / 1.22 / 1.19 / 1.2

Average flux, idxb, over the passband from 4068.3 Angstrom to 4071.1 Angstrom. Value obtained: 1.19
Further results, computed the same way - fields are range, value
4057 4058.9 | 1.21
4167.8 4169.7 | 1.31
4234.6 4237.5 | 1.33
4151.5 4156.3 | 1.24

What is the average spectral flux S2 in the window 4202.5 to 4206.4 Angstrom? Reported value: 1.26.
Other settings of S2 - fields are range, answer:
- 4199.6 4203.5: 1.23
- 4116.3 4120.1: 1.2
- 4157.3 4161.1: 1.42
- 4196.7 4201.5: 1.26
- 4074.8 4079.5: 1.14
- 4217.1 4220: 1.41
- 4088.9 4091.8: 1.18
